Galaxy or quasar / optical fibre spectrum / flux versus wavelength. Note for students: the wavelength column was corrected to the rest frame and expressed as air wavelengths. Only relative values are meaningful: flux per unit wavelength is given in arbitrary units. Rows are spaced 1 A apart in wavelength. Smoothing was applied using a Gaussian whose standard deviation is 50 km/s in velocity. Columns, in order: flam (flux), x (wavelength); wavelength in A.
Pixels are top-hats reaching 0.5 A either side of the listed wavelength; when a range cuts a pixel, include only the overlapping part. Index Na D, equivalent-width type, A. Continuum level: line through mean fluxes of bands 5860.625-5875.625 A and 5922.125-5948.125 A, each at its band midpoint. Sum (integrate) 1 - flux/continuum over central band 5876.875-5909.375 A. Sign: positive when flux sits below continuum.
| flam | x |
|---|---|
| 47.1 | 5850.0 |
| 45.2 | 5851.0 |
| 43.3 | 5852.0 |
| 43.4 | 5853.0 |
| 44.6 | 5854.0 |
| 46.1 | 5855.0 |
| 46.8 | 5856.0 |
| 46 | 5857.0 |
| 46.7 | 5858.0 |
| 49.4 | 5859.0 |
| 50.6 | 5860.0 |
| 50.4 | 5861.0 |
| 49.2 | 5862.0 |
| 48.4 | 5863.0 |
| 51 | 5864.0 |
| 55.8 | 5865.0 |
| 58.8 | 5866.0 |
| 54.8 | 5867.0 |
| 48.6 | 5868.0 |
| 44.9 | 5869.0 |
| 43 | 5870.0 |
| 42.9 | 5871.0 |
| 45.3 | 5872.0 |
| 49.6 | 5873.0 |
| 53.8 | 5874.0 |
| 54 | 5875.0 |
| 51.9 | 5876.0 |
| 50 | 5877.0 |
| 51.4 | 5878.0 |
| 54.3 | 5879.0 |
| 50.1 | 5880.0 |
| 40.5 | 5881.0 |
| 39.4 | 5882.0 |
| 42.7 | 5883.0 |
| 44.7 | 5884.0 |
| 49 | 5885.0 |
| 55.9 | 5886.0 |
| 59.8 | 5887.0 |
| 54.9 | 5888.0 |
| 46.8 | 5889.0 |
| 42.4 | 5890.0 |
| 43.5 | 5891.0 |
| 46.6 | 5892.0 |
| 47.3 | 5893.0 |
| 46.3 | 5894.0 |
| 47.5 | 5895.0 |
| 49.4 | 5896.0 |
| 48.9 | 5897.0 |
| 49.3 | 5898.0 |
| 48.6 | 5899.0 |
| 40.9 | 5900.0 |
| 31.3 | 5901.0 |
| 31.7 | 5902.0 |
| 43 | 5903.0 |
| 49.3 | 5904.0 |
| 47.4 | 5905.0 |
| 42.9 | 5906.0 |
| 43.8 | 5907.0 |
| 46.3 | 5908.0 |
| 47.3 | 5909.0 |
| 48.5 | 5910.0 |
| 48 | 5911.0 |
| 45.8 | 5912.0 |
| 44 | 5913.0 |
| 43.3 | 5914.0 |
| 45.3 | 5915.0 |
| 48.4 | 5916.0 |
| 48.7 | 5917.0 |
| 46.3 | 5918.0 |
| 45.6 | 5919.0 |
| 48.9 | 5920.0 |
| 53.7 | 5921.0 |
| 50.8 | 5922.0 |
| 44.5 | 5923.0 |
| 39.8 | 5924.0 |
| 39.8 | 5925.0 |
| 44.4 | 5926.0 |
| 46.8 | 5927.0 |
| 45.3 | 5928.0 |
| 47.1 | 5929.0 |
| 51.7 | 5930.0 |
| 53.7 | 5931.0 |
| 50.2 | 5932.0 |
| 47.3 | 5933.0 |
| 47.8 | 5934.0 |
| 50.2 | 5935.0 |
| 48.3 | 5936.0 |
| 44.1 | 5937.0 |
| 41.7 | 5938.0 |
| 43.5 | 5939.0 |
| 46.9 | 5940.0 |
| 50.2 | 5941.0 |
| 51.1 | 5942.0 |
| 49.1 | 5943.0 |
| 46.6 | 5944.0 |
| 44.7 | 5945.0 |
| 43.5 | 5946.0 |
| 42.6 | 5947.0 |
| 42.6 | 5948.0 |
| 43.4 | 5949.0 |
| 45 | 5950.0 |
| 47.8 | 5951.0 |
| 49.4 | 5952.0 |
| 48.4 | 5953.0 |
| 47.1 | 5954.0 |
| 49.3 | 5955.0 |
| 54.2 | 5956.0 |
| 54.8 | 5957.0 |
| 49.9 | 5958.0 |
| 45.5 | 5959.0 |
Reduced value 1.5 A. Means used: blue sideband 50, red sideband 46.4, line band 46.4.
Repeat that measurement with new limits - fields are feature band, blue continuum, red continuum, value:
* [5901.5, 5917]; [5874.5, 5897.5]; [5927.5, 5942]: 1.0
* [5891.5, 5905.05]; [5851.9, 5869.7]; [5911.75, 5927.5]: 0.7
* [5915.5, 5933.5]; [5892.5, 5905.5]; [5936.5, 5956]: -0.7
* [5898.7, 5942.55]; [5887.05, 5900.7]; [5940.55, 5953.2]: 0.8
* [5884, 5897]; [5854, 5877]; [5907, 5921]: -0.2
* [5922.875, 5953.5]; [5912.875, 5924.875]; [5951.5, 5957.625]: 1.4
